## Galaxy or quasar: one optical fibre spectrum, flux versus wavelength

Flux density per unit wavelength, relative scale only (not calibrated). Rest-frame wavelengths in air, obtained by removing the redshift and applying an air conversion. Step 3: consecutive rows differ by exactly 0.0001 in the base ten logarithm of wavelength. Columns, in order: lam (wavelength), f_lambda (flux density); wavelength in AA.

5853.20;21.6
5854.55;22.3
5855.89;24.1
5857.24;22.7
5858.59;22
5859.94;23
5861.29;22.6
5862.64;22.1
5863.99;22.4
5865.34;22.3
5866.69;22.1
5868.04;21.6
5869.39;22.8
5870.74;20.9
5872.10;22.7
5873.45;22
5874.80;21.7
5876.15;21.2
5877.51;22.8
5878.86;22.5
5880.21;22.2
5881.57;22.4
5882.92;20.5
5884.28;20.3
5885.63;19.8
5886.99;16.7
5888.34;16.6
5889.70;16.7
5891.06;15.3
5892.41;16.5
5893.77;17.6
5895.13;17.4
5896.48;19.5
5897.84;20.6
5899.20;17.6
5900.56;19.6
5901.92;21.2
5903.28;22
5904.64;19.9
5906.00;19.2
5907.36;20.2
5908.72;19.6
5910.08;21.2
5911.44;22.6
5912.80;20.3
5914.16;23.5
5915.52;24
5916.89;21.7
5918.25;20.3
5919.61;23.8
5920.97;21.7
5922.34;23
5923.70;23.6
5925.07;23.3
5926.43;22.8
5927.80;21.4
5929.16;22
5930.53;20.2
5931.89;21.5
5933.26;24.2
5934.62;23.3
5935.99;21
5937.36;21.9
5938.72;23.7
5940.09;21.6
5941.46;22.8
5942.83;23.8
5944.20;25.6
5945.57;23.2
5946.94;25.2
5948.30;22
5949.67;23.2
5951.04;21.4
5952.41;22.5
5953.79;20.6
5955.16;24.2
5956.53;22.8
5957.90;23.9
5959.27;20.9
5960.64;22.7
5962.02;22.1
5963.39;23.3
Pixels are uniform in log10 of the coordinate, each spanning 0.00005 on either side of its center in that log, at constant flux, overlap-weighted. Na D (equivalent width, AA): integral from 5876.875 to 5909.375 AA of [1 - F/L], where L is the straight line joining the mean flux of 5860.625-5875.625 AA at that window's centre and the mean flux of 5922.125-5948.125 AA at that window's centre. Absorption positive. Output 4.3 AA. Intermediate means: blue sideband 22.1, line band 19.4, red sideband 22.8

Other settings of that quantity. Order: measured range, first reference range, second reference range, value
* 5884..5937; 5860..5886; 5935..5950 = 4.67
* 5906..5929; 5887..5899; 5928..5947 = -1.81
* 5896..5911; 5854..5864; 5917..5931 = 1.52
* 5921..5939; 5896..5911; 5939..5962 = -0.61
